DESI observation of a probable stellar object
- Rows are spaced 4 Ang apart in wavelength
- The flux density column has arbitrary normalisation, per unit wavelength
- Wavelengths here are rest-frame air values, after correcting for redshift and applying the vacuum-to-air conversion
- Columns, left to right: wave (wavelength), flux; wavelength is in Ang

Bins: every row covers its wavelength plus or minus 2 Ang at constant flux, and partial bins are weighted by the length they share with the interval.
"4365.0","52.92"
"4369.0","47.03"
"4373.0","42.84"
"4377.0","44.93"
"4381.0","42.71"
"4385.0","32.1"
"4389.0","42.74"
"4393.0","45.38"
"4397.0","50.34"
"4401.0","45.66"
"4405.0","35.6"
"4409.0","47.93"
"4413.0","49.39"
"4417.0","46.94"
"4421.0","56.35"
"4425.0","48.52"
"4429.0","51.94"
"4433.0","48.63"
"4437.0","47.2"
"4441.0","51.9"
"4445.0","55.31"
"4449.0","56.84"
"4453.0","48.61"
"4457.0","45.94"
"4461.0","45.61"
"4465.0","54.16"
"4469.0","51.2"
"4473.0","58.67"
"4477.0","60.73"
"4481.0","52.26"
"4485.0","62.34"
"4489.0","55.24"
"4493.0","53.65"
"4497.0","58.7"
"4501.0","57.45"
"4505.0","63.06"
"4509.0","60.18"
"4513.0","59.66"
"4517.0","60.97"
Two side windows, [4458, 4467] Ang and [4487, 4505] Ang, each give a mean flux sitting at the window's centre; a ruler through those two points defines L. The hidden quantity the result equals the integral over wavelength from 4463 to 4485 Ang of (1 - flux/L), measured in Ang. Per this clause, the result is -1.68 Ang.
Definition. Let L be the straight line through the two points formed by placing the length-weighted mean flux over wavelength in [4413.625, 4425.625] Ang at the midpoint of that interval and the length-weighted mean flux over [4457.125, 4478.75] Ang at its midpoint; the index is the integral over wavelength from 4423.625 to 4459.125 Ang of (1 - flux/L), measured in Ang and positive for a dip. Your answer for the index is 0.9 Ang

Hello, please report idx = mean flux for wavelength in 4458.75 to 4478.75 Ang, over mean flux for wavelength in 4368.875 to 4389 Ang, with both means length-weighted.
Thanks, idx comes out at 1.3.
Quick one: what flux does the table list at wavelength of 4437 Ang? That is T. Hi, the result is 47.2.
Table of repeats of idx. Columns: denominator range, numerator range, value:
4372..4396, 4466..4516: 1.37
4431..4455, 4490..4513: 1.14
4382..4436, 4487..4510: 1.25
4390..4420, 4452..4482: 1.13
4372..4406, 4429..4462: 1.18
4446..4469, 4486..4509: 1.15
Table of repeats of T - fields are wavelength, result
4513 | 59.66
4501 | 57.45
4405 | 35.6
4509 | 60.18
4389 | 42.74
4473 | 58.67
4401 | 45.66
